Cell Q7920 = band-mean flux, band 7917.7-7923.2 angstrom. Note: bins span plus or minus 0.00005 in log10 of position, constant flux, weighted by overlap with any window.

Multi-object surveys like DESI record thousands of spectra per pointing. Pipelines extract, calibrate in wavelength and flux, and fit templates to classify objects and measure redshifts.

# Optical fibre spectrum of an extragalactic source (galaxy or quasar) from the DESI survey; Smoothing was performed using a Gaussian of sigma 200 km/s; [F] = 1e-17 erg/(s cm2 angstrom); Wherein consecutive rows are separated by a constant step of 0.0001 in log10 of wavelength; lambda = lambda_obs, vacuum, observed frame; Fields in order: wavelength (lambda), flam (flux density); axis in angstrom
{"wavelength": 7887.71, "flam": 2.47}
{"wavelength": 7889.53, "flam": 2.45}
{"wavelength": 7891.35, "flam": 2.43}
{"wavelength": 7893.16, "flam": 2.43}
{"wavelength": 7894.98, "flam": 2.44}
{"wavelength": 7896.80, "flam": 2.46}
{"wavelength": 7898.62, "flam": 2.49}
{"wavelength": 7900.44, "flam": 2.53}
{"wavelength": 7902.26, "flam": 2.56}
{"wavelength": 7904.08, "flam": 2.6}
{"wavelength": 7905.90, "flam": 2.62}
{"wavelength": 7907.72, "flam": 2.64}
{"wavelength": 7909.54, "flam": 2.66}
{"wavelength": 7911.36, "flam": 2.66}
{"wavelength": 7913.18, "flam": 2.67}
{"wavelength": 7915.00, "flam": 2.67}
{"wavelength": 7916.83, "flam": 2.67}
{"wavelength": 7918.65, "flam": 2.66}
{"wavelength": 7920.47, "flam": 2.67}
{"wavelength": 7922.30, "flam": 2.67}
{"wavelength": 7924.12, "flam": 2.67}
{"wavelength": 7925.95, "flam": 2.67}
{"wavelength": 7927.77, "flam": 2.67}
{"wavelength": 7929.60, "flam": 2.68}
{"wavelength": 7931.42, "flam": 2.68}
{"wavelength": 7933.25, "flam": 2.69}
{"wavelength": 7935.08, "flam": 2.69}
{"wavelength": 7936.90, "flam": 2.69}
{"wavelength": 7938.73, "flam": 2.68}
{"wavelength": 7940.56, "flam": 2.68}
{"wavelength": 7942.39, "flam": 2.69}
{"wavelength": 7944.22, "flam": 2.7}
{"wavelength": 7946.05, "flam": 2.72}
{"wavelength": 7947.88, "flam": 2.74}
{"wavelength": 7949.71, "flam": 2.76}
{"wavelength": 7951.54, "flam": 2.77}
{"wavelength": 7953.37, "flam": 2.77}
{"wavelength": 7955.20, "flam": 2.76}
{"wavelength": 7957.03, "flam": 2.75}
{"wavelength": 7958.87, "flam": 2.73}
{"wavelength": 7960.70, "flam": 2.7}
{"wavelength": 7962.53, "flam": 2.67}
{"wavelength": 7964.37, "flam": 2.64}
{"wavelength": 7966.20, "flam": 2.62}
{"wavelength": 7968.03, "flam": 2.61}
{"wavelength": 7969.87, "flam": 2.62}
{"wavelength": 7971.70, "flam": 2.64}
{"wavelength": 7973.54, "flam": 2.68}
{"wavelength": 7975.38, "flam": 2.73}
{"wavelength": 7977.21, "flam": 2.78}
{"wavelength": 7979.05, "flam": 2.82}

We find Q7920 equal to 2.67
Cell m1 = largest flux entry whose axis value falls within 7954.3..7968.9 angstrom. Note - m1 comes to 2.76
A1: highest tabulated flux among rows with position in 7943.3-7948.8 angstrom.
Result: 2.74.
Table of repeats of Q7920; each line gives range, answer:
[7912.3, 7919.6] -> 2.67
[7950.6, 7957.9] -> 2.76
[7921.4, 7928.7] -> 2.67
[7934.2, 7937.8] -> 2.7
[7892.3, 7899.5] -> 2.45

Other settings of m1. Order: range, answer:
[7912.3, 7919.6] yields 2.67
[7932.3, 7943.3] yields 2.69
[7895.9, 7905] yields 2.6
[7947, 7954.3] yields 2.77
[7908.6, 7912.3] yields 2.66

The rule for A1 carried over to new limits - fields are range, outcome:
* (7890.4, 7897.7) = 2.46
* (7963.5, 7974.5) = 2.68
